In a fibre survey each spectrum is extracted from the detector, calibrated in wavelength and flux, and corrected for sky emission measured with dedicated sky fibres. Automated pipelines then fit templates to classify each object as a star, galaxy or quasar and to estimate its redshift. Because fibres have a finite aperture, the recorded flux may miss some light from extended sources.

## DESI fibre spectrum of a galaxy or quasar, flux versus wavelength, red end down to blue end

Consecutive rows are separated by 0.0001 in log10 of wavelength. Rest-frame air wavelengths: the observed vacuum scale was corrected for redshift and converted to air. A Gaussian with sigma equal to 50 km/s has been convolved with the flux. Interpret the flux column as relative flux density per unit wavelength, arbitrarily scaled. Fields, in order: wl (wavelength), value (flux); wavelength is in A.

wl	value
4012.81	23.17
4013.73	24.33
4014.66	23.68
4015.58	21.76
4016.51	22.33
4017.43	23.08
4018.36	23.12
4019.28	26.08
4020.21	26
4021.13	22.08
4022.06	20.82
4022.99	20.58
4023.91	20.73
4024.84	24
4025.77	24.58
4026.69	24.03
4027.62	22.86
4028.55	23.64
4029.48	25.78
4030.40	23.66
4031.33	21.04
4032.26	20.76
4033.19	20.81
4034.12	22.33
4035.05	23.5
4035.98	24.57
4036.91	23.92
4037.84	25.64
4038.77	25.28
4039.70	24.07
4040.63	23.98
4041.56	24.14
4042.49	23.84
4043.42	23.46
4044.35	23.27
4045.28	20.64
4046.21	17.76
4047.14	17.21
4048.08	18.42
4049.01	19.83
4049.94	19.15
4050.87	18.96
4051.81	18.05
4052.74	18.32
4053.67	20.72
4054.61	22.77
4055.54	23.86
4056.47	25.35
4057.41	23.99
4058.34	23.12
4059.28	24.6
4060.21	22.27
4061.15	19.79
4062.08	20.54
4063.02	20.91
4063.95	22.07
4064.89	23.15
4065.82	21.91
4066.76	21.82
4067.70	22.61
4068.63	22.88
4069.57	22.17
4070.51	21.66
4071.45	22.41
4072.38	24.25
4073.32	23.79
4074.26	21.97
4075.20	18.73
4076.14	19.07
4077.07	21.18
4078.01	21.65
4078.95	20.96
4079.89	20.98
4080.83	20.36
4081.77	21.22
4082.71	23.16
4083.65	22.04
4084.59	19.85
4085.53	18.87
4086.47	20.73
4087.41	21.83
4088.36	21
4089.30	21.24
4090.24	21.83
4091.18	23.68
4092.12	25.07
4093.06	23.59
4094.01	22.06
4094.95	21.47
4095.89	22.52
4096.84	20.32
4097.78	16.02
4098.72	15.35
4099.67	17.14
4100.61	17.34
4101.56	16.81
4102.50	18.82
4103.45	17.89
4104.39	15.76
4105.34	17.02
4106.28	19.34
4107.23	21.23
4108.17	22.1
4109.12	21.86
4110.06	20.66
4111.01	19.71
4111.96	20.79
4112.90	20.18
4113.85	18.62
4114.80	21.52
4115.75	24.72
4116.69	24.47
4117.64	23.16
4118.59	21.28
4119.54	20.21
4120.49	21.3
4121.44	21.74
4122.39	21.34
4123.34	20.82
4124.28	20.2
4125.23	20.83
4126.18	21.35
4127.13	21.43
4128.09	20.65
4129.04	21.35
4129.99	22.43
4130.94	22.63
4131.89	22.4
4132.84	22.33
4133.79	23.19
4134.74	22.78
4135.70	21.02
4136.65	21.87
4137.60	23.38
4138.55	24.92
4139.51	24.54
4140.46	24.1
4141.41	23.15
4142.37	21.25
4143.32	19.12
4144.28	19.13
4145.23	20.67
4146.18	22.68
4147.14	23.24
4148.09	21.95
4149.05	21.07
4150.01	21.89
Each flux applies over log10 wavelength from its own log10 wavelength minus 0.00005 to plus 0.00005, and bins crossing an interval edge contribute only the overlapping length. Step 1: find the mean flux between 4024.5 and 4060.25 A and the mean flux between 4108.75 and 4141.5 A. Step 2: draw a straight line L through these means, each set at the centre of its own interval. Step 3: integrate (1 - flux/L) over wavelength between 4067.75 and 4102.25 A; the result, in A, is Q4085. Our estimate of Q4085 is 1.82 A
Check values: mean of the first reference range 22.4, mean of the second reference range 21.9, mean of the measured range 21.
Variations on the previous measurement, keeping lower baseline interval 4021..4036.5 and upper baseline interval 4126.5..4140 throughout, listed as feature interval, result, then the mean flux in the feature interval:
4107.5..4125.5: 0.9 A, 21.4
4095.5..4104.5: 1.9 A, 17.8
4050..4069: 0.7 A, 21.8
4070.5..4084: 0.6 A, 21.6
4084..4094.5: 0.4 A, 21.8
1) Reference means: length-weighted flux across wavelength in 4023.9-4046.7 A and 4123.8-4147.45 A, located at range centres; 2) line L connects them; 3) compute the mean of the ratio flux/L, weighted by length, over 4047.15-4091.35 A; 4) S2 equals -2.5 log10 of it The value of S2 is 0.07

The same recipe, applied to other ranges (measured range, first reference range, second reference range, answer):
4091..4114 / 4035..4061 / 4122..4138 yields 0.11 mag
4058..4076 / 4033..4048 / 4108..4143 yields 0.02 mag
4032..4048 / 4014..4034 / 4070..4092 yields 0.00 mag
